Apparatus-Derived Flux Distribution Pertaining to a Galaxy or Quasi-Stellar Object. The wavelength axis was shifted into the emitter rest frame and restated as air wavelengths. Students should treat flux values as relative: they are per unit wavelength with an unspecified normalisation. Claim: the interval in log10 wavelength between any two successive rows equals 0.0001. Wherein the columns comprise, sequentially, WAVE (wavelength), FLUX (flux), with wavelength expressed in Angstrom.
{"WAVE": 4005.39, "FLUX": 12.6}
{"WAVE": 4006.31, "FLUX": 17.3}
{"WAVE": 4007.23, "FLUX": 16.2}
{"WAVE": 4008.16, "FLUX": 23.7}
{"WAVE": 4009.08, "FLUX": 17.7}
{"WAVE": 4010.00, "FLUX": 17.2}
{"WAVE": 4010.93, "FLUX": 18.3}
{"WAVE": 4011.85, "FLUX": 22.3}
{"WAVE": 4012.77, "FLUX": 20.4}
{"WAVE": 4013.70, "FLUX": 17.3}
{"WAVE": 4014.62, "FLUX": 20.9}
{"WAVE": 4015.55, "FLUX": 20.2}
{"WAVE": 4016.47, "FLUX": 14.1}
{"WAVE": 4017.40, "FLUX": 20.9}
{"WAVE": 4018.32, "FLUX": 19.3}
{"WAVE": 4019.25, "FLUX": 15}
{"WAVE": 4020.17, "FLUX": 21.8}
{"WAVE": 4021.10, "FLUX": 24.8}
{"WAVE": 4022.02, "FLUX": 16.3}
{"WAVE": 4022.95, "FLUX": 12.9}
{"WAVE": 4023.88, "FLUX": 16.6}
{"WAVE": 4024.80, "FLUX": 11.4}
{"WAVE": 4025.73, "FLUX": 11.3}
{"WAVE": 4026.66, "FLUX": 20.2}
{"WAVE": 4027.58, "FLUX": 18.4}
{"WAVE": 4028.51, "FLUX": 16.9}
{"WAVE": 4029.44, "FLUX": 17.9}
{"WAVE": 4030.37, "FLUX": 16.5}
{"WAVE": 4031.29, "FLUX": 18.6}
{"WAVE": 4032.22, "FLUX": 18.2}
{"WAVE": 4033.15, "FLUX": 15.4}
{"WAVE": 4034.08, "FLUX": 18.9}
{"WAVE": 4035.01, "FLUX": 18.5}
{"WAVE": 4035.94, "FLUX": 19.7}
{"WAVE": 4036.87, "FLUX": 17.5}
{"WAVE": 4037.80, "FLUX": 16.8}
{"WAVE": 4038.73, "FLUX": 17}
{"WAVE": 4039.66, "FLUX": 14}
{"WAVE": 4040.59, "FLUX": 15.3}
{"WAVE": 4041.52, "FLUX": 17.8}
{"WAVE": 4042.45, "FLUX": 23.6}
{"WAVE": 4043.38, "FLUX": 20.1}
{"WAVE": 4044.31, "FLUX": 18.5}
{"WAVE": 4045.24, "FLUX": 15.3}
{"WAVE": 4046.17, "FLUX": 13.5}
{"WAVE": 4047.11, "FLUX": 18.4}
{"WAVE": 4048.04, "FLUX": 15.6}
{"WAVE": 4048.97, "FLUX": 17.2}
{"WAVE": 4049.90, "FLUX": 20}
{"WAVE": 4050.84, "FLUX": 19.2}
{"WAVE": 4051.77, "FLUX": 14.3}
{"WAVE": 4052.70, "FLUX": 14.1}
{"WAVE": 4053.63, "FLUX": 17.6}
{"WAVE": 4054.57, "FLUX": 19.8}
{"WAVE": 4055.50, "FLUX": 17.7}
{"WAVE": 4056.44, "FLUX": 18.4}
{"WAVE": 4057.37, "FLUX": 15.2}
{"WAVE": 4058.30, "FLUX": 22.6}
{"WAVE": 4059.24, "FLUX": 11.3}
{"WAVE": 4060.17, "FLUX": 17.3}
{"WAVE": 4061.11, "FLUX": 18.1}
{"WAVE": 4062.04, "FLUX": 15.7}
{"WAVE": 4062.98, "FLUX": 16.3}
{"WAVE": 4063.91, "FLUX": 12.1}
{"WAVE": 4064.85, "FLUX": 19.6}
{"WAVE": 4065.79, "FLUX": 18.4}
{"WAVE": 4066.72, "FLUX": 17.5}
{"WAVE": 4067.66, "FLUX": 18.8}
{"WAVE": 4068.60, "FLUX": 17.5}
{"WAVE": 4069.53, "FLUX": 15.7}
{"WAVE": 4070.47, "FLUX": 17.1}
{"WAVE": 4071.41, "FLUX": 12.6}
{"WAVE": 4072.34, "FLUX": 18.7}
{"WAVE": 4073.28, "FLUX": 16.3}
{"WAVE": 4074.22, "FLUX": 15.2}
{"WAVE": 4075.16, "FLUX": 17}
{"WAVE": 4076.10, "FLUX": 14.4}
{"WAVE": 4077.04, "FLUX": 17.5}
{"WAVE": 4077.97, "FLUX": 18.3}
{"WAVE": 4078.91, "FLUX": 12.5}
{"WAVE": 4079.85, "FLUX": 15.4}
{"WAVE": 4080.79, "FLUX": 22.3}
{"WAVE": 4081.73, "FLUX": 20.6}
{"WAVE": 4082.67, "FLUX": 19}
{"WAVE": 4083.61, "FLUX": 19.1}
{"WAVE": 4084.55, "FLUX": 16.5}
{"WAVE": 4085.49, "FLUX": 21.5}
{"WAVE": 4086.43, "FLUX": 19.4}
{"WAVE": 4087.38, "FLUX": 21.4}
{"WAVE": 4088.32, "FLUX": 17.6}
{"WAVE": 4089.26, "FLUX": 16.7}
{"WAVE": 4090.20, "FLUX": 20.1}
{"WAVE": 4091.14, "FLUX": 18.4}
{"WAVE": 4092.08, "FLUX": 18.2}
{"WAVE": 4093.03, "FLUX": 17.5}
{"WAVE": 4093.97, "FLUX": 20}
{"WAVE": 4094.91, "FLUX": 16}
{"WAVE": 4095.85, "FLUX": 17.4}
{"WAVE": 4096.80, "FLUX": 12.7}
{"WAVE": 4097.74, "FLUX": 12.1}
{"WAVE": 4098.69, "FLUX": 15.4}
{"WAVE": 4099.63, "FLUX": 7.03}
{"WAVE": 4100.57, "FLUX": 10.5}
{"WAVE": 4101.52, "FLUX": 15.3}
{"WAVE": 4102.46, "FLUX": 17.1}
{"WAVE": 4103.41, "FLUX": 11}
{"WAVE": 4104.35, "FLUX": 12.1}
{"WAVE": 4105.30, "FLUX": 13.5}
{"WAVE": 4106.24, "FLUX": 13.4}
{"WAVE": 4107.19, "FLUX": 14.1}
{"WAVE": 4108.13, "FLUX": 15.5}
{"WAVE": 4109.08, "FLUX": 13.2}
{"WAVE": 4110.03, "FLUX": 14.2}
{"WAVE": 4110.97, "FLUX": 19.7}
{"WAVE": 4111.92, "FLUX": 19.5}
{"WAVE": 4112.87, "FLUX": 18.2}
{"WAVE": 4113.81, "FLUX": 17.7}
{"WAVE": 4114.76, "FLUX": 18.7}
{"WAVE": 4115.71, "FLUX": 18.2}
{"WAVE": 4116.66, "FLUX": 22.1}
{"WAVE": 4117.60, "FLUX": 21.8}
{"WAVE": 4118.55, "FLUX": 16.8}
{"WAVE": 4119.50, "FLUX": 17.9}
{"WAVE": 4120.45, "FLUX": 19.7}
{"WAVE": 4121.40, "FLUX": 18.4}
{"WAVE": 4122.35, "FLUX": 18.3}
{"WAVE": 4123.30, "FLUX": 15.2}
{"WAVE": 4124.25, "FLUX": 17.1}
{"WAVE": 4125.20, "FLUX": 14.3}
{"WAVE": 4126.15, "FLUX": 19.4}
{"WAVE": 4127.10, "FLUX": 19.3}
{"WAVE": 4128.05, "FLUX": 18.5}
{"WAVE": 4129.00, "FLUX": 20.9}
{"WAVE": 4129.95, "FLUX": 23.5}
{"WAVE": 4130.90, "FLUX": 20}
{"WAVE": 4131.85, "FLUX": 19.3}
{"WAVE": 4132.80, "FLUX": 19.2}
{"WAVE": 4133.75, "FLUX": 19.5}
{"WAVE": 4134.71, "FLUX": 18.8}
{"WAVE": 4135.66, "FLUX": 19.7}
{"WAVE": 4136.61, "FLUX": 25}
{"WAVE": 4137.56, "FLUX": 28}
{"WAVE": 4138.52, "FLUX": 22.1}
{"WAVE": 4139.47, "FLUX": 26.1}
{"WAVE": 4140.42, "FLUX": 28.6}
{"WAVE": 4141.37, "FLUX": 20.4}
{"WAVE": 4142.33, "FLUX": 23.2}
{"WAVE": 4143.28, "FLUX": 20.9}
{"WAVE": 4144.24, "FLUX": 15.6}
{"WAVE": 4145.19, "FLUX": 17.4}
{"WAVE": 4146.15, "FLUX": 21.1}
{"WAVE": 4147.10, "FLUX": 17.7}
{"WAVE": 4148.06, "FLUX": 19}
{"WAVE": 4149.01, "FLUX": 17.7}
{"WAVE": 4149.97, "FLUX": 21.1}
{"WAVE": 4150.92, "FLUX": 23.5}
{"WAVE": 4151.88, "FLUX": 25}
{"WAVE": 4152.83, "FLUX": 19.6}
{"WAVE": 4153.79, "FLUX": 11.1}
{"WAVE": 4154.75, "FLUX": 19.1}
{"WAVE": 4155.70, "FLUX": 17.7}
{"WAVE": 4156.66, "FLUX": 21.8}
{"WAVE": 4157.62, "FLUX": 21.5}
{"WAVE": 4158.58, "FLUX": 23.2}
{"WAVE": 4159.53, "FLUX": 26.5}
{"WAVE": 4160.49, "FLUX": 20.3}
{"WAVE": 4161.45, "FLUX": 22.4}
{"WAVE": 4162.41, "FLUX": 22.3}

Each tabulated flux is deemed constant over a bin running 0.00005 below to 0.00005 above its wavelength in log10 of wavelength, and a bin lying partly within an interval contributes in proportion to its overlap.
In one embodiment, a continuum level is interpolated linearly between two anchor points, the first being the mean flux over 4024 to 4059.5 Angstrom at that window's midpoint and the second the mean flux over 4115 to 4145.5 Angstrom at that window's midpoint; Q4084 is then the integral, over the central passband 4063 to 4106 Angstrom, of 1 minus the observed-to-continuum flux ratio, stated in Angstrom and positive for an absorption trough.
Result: 4.9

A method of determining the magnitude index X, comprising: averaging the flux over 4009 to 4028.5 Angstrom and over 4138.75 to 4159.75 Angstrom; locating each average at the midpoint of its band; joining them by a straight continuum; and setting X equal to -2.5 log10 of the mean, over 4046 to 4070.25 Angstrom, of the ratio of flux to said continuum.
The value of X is 0.107 mag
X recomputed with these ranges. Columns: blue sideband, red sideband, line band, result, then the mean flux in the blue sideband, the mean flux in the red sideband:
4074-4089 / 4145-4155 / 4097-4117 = 0.22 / 18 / 19.4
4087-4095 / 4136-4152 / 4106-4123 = 0.14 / 18.5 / 21.8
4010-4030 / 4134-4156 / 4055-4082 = 0.13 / 17.9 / 20.8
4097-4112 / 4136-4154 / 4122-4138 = -0.07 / 13.8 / 21.4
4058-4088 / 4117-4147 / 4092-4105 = 0.28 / 17.3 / 20.2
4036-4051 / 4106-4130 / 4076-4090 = -0.04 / 17.5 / 17.9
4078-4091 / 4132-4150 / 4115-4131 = 0.08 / 18.6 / 21.1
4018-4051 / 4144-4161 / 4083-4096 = 0.00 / 17.4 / 20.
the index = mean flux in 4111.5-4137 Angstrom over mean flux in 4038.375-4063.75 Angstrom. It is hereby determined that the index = 1.12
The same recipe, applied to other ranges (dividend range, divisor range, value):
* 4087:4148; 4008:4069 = 1.03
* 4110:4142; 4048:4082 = 1.18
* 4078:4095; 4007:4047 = 1.04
